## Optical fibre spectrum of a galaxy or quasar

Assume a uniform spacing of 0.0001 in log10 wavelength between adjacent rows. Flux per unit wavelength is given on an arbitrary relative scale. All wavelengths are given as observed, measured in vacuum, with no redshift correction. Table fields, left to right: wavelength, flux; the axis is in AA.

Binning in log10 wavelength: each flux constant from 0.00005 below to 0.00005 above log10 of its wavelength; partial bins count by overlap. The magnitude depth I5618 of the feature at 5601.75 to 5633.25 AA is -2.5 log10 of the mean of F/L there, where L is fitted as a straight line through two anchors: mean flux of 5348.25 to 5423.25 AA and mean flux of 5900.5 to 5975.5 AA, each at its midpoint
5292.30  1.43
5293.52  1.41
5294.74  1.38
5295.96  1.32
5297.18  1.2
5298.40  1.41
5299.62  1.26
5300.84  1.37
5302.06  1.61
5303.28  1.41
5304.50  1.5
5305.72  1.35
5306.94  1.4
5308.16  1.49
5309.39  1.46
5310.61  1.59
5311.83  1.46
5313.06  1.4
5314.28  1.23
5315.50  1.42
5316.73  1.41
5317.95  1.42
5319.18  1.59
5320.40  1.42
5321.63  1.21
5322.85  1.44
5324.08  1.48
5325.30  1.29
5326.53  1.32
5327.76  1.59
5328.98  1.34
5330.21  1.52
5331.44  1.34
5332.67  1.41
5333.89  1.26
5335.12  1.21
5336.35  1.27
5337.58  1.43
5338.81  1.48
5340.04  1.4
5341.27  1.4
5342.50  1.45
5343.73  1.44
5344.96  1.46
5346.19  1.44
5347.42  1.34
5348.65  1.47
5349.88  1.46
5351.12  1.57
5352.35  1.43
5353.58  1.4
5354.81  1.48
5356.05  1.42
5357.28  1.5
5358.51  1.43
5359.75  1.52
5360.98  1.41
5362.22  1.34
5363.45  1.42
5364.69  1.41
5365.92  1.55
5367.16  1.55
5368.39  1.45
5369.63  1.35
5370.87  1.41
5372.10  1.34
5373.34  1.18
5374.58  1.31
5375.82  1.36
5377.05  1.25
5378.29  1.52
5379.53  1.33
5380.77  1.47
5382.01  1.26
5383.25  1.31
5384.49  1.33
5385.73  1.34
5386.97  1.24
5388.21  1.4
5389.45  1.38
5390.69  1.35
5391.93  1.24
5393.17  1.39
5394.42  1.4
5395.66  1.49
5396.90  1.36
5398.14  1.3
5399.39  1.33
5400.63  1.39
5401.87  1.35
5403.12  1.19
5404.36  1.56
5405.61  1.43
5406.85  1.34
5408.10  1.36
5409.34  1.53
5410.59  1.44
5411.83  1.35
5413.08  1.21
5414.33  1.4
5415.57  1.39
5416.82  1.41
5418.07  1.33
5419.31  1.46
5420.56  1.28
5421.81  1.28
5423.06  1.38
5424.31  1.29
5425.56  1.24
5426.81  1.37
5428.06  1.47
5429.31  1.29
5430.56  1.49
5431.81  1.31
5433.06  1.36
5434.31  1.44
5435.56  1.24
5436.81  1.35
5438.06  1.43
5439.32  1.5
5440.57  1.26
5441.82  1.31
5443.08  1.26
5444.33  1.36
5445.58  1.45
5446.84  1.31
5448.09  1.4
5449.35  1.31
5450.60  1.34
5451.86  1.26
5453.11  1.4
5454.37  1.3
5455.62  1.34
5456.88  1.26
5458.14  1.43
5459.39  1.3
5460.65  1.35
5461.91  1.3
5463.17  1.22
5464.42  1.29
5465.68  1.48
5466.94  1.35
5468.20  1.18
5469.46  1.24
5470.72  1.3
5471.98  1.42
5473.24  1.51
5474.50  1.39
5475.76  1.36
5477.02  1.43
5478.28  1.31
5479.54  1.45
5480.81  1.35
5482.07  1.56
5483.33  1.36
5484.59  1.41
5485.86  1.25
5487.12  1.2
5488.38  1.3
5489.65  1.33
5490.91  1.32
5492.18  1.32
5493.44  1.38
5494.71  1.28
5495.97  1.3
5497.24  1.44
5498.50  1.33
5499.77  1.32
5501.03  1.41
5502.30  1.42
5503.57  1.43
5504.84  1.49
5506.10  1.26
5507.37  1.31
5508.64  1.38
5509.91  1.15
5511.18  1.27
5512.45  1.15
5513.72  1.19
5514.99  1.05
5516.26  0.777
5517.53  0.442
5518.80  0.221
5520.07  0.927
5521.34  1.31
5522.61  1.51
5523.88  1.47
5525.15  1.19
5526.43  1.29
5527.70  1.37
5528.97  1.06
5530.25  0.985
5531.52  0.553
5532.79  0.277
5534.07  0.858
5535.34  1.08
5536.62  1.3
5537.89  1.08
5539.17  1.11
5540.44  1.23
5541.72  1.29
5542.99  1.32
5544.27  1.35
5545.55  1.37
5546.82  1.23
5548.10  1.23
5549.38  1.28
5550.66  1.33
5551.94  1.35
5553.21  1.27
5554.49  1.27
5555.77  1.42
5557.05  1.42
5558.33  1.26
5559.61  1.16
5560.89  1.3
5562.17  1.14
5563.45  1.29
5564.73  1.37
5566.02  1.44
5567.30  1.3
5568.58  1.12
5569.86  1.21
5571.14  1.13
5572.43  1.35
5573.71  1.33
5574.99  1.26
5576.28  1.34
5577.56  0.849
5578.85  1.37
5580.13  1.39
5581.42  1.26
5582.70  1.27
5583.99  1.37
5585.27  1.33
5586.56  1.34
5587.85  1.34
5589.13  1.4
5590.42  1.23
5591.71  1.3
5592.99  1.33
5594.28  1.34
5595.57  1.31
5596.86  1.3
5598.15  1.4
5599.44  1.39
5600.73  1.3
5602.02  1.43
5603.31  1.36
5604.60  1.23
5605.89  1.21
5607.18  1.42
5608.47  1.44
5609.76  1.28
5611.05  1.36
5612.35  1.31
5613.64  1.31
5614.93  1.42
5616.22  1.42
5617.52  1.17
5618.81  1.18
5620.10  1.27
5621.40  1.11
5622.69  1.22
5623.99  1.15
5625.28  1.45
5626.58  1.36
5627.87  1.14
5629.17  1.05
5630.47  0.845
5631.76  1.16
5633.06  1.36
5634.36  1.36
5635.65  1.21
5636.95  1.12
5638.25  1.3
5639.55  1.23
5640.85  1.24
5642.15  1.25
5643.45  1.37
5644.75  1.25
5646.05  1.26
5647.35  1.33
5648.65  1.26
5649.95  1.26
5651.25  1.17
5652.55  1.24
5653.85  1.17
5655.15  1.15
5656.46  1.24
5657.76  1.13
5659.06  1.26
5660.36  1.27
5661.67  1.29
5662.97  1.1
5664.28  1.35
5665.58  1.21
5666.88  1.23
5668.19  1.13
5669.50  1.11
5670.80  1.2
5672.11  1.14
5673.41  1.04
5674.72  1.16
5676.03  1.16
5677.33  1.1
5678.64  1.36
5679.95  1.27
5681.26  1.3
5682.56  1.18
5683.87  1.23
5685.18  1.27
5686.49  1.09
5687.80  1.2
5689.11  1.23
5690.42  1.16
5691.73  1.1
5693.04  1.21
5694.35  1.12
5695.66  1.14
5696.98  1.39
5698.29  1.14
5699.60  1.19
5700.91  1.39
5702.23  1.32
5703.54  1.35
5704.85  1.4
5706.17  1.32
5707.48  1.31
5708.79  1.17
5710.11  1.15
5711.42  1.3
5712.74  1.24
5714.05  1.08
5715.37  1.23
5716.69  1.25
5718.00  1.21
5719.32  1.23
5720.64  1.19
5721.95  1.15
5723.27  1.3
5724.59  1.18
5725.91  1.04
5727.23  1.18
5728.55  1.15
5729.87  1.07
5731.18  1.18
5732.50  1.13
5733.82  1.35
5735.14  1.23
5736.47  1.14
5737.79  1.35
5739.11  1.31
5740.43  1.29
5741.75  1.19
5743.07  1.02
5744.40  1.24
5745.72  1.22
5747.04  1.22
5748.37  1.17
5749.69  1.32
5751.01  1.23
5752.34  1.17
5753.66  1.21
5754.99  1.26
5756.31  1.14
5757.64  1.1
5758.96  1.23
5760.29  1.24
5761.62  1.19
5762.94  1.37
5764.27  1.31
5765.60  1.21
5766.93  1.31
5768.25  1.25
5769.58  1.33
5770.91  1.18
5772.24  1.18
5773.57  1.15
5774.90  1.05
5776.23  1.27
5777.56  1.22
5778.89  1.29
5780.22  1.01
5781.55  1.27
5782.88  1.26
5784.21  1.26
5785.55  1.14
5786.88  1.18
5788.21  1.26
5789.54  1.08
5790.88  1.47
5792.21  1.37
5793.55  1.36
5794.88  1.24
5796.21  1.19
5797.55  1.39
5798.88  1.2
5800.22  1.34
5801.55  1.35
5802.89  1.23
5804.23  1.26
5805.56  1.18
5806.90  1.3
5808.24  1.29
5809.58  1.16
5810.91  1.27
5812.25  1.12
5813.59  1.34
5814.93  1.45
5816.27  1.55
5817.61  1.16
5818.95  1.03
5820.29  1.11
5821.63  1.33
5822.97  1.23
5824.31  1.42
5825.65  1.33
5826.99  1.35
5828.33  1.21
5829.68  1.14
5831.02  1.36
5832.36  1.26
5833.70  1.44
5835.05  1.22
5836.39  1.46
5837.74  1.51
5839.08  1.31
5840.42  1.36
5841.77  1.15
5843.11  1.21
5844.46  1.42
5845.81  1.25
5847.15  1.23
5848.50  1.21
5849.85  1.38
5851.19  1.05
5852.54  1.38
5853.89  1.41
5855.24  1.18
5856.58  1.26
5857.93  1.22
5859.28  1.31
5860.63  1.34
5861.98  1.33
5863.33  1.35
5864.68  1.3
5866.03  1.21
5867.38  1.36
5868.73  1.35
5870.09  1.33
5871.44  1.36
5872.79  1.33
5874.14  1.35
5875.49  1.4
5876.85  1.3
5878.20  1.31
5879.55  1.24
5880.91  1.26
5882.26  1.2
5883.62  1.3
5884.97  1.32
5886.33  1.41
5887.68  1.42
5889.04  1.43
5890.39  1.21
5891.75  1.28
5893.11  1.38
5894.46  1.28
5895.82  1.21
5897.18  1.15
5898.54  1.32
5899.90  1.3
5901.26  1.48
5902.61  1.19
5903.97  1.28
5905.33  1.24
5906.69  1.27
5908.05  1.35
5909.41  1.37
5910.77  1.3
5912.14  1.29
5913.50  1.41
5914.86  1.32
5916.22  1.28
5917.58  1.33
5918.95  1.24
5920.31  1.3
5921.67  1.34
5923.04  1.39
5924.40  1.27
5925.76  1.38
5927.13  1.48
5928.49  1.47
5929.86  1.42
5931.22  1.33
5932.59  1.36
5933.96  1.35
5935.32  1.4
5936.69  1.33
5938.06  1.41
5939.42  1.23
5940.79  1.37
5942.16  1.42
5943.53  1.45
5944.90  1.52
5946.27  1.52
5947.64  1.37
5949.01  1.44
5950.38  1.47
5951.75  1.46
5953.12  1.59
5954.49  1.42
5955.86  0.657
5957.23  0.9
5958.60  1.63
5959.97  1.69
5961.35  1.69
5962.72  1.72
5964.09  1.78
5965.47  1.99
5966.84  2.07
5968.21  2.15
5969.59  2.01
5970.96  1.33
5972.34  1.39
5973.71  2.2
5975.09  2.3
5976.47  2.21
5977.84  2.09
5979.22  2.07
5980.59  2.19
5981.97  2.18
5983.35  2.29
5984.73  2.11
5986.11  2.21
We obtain 0.12 mag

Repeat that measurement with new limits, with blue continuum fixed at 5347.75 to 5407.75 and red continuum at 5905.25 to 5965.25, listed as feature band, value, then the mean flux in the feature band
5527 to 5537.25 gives 0.43 mag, 0.937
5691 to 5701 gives 0.16 mag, 1.2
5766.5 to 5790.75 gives 0.15 mag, 1.21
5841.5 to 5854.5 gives 0.10 mag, 1.27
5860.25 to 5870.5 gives 0.06 mag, 1.32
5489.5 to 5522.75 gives 0.15 mag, 1.21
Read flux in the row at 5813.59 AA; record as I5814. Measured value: 1.34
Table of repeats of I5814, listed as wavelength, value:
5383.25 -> 1.31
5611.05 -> 1.36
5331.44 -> 1.34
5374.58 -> 1.31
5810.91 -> 1.27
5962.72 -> 1.72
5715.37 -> 1.23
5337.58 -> 1.43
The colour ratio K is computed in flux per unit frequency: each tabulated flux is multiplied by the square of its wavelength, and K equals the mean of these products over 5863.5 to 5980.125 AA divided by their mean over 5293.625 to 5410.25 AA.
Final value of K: 1.3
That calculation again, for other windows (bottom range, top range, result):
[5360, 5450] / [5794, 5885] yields 1.10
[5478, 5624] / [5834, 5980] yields 1.28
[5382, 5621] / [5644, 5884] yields 1.06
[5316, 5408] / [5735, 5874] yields 1.06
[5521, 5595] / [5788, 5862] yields 1.14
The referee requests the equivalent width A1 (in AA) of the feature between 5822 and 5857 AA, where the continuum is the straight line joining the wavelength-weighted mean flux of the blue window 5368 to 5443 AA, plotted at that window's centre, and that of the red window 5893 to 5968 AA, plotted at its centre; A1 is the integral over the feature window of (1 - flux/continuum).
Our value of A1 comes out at 2.3 AA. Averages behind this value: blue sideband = 1.36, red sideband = 1.4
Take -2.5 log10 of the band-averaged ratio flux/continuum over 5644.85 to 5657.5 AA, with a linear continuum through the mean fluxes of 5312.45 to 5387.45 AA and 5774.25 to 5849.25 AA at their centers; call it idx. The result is 0.07 mag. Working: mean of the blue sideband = 1.4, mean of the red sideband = 1.27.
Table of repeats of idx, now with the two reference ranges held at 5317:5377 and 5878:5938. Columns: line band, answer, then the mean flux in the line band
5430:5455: 0.03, 1.35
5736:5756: 0.11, 1.22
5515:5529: 0.30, 1.05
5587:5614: 0.03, 1.33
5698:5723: 0.09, 1.25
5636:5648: 0.09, 1.26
